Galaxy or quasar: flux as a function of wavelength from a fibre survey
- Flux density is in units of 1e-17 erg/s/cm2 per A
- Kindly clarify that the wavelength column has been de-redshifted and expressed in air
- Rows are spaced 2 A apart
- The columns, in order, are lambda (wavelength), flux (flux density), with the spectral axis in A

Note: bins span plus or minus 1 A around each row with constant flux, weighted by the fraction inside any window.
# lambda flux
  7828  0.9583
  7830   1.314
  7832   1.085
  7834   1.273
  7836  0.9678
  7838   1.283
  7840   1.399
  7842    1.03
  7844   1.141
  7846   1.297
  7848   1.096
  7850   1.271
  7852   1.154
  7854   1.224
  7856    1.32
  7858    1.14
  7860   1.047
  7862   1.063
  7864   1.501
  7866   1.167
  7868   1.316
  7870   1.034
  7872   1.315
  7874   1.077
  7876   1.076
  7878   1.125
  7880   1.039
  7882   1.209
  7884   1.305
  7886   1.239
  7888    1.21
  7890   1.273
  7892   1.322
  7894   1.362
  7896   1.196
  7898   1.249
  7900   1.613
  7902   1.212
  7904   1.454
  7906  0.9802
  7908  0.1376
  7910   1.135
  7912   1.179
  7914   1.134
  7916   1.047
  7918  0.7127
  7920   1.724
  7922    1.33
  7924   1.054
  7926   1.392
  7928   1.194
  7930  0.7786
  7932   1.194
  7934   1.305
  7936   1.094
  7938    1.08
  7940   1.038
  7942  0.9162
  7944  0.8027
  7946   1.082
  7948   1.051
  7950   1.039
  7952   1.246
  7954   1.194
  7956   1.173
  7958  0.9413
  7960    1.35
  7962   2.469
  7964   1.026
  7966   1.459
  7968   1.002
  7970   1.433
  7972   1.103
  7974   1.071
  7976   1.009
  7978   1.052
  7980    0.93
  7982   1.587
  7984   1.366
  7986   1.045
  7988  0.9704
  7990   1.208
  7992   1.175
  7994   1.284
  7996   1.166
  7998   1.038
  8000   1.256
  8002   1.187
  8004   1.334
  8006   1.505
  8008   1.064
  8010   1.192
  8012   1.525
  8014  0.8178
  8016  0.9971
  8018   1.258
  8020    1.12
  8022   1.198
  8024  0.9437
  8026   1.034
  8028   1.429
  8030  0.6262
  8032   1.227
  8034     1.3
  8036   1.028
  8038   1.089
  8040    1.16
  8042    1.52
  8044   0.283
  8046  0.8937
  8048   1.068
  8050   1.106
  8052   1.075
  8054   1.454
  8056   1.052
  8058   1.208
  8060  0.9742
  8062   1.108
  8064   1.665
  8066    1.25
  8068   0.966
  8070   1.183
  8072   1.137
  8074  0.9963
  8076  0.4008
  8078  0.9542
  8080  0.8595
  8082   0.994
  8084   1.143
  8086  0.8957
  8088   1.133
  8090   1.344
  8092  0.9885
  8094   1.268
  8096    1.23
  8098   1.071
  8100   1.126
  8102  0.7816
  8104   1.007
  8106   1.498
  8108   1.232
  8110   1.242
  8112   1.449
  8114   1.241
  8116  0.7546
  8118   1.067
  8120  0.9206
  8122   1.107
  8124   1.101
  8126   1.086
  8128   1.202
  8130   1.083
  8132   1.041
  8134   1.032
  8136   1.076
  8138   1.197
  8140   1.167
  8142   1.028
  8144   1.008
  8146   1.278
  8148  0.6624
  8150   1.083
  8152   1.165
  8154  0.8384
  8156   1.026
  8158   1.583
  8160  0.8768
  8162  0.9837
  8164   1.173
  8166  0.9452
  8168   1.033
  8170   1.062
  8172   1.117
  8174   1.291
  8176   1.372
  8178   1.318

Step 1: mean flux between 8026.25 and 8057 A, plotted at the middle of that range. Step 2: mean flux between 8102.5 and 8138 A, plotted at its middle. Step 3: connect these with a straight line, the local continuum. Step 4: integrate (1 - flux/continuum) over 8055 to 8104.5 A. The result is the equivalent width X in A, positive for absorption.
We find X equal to 1.5 A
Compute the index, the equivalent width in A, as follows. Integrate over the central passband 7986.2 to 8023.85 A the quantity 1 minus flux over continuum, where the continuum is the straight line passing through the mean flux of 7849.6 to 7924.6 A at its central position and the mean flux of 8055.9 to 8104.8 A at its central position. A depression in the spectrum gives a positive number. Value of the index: -2.1 A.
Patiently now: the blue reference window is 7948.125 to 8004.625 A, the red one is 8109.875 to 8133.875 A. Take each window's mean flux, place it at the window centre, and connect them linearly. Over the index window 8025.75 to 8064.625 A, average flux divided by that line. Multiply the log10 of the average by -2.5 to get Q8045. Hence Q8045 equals 0.047 mag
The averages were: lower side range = 1.21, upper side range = 1.1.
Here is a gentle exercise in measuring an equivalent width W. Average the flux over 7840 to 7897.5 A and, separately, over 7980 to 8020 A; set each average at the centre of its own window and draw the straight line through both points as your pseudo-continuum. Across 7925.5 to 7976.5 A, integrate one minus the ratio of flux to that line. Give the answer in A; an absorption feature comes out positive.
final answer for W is 1.3 A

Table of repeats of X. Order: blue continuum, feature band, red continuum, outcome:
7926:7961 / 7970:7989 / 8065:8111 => -0.90 A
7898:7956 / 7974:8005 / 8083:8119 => -1.31 A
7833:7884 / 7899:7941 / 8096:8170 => 1.11 A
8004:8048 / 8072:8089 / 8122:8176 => 2.55 A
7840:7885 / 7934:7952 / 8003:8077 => 1.72 A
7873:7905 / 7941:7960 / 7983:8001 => 2.12 A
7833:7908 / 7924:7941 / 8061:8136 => 0.62 A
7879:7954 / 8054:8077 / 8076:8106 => -0.81 A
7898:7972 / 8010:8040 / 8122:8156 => 0.10 A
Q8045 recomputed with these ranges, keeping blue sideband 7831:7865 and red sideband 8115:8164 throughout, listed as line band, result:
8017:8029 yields -0.05 mag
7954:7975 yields -0.14 mag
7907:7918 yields 0.27 mag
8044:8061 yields 0.04 mag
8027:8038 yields -0.01 mag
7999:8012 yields -0.14 mag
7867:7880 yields 0.03 mag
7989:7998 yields -0.06 mag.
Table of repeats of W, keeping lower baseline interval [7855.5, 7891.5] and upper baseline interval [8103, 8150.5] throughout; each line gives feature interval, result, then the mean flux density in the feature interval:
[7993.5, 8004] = -0.42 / 1.2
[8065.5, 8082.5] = 2.46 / 0.962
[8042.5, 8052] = 1.97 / 0.899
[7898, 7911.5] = 0.89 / 1.1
